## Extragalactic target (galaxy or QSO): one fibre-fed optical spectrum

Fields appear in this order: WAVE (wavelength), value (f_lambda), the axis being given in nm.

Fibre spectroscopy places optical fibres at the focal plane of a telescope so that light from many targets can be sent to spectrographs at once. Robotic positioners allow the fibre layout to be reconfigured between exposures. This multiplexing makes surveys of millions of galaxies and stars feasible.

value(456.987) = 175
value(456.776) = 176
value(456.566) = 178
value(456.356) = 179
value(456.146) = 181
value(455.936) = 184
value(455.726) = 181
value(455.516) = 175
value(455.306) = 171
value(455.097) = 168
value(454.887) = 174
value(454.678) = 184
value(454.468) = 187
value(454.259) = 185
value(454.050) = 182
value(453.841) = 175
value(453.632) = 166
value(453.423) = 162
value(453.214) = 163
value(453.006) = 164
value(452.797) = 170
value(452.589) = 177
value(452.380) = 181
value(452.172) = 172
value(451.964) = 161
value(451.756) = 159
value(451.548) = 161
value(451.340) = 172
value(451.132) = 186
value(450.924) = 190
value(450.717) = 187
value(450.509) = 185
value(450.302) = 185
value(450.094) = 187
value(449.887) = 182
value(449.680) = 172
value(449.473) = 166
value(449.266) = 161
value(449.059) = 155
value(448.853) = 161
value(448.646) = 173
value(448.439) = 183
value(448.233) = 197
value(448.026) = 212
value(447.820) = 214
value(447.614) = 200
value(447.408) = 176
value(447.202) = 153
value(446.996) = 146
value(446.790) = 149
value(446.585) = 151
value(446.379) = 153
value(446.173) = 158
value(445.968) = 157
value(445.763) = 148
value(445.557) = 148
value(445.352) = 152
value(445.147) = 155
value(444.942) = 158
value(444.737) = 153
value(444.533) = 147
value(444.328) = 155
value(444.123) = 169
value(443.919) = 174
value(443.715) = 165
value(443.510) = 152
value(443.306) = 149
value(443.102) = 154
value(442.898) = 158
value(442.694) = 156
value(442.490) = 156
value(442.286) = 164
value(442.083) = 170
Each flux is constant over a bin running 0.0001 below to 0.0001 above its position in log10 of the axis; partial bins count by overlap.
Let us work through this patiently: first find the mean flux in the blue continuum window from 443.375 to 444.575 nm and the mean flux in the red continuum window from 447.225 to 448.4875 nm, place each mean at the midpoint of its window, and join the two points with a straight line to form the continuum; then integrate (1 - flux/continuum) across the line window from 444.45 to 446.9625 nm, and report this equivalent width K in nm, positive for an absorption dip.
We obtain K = 0.33 nm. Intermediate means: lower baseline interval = 161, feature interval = 152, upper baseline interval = 195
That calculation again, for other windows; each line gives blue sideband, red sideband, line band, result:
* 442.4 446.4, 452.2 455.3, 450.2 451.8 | -0.10 nm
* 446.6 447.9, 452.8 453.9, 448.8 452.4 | -0.11 nm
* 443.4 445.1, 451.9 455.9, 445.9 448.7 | -0.16 nm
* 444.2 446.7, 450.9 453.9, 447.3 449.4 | -0.30 nm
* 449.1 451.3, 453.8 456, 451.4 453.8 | 0.16 nm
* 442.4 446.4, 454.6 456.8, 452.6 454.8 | 0.00 nm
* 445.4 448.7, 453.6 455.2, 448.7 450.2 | 0.03 nm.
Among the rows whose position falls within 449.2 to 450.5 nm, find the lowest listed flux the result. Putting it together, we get 161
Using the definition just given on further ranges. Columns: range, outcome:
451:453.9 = 159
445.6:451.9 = 146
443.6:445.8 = 147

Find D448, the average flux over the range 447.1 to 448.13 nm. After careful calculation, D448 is 191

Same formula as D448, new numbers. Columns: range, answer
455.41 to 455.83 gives 178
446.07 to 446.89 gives 153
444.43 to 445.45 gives 153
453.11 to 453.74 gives 164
